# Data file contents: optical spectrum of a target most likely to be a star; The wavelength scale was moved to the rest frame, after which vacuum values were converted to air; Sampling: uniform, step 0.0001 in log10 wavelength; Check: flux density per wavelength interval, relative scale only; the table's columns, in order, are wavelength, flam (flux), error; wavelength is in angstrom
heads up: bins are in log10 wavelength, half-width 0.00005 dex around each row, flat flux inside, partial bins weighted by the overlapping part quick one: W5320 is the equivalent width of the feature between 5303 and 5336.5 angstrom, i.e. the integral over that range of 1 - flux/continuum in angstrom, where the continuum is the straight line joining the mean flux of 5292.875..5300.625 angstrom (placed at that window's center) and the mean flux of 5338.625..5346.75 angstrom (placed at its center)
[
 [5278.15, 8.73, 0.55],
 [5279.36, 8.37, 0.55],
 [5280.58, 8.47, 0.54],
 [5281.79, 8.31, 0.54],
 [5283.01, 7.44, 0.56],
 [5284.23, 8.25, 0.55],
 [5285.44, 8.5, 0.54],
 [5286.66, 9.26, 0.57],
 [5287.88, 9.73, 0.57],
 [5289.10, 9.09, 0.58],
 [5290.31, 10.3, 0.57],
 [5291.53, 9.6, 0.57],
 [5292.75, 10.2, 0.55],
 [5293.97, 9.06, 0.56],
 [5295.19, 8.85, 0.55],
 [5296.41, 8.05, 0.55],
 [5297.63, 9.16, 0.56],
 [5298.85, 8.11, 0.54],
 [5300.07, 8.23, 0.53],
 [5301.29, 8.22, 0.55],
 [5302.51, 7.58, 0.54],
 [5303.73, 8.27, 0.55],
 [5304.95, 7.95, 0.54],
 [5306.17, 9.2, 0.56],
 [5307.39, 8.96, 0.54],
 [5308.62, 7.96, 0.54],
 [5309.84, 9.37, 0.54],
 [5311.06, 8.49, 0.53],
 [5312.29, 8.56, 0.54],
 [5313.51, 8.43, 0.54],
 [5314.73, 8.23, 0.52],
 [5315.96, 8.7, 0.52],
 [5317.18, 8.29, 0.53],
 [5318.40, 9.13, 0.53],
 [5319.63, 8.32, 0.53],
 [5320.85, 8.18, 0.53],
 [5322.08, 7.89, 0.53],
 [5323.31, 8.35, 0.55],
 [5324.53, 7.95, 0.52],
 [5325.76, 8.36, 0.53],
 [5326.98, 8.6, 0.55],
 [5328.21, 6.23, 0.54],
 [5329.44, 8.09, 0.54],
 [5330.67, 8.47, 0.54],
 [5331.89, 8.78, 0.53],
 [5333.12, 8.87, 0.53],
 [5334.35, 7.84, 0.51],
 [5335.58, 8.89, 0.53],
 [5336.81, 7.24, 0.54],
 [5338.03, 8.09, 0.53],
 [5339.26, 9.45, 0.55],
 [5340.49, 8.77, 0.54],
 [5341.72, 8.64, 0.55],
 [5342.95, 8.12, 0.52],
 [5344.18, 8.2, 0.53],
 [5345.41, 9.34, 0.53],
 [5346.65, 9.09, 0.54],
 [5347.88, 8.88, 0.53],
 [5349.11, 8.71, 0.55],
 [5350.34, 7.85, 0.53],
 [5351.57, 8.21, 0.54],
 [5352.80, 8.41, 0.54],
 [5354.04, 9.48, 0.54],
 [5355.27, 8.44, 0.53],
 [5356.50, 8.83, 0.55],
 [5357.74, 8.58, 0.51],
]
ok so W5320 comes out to 1.4 angstrom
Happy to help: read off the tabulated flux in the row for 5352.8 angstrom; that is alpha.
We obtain 8.41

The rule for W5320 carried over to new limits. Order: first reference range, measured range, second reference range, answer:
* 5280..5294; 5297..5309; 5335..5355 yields 0.7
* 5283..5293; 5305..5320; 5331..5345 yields 0.4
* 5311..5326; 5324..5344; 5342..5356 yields 0.5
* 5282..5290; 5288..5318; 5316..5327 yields -0.6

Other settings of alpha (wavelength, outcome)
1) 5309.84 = 9.37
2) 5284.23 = 8.25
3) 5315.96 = 8.7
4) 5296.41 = 8.05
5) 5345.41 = 9.34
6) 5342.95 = 8.12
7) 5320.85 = 8.18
